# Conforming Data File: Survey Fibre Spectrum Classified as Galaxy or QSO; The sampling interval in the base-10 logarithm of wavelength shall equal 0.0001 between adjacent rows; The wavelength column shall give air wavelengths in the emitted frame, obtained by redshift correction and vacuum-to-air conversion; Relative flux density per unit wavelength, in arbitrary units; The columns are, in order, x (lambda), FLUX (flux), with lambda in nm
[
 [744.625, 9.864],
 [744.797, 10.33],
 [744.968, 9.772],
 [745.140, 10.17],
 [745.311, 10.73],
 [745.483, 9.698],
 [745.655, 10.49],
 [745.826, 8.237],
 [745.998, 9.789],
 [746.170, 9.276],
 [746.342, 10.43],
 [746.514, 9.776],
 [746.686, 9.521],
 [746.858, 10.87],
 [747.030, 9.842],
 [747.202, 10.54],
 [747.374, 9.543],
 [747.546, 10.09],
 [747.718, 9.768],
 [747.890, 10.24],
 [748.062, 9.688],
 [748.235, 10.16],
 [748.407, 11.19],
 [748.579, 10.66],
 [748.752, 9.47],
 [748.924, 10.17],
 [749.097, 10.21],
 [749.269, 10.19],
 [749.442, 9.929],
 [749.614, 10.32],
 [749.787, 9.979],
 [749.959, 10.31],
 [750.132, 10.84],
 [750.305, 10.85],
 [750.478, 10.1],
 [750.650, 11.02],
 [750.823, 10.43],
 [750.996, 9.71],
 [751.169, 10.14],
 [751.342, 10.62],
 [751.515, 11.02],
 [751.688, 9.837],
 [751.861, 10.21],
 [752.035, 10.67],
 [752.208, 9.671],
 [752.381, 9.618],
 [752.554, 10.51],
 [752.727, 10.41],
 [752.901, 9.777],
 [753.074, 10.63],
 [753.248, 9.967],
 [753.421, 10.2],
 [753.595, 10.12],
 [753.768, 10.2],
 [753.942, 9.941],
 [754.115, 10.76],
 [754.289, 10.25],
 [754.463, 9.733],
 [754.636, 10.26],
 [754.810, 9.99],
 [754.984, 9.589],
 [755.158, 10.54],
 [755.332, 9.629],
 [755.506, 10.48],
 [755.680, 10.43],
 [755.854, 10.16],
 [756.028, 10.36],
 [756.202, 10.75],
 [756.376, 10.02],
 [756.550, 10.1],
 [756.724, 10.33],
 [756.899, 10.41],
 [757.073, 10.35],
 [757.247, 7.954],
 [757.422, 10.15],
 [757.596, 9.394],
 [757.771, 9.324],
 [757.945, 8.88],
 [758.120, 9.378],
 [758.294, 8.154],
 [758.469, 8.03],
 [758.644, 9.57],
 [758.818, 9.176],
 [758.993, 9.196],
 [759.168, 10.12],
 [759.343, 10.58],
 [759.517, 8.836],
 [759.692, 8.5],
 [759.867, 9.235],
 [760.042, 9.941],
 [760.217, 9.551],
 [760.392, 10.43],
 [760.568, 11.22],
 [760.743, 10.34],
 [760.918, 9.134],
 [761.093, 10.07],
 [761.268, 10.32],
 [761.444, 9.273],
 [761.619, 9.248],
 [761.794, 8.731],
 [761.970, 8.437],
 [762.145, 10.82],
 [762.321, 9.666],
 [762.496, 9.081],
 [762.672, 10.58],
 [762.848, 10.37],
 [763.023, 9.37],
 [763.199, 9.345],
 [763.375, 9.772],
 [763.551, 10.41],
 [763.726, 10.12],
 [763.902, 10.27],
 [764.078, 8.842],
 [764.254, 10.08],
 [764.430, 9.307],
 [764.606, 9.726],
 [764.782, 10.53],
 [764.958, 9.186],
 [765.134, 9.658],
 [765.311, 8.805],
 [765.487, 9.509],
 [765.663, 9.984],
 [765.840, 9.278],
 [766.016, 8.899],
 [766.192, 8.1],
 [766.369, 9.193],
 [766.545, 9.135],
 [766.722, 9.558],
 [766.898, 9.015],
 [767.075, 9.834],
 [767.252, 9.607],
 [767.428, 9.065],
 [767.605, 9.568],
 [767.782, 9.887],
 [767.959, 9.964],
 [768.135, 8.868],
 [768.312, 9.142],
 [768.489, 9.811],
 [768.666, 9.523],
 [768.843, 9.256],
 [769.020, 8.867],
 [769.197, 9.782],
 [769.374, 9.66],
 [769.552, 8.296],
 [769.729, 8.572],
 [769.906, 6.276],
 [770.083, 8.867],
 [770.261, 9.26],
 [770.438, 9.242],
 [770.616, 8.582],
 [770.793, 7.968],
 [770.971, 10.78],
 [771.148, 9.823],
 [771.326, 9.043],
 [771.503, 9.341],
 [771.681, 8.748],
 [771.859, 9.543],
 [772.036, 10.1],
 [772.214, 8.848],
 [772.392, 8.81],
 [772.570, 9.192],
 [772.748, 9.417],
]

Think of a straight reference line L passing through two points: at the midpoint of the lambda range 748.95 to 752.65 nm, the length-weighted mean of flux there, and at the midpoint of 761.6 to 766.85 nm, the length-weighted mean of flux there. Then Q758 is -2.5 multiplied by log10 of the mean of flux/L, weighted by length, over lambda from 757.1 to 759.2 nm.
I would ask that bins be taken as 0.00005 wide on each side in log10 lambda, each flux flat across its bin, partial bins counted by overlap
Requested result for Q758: 0.087 mag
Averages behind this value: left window 10.3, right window 9.53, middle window 9.12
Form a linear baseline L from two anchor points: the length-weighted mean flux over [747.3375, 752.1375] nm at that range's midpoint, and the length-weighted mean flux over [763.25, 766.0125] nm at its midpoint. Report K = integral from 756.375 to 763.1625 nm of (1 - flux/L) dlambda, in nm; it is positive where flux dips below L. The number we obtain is 0.19 nm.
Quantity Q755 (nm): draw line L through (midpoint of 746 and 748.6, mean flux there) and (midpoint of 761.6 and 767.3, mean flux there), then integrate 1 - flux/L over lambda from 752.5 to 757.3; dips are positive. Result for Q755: -0.15 nm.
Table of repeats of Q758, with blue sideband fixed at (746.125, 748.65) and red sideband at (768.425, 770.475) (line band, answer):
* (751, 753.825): -0.04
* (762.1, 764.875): -0.07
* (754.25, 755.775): -0.04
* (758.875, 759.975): 0.01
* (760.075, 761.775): -0.06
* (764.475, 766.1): -0.04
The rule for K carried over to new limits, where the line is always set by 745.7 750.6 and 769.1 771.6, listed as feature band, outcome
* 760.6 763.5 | -0.10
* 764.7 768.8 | -0.11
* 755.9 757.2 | -0.08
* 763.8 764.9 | -0.06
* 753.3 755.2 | -0.07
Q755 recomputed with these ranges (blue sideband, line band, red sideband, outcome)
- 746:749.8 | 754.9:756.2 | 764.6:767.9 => -0.06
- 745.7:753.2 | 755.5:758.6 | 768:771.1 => 0.01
